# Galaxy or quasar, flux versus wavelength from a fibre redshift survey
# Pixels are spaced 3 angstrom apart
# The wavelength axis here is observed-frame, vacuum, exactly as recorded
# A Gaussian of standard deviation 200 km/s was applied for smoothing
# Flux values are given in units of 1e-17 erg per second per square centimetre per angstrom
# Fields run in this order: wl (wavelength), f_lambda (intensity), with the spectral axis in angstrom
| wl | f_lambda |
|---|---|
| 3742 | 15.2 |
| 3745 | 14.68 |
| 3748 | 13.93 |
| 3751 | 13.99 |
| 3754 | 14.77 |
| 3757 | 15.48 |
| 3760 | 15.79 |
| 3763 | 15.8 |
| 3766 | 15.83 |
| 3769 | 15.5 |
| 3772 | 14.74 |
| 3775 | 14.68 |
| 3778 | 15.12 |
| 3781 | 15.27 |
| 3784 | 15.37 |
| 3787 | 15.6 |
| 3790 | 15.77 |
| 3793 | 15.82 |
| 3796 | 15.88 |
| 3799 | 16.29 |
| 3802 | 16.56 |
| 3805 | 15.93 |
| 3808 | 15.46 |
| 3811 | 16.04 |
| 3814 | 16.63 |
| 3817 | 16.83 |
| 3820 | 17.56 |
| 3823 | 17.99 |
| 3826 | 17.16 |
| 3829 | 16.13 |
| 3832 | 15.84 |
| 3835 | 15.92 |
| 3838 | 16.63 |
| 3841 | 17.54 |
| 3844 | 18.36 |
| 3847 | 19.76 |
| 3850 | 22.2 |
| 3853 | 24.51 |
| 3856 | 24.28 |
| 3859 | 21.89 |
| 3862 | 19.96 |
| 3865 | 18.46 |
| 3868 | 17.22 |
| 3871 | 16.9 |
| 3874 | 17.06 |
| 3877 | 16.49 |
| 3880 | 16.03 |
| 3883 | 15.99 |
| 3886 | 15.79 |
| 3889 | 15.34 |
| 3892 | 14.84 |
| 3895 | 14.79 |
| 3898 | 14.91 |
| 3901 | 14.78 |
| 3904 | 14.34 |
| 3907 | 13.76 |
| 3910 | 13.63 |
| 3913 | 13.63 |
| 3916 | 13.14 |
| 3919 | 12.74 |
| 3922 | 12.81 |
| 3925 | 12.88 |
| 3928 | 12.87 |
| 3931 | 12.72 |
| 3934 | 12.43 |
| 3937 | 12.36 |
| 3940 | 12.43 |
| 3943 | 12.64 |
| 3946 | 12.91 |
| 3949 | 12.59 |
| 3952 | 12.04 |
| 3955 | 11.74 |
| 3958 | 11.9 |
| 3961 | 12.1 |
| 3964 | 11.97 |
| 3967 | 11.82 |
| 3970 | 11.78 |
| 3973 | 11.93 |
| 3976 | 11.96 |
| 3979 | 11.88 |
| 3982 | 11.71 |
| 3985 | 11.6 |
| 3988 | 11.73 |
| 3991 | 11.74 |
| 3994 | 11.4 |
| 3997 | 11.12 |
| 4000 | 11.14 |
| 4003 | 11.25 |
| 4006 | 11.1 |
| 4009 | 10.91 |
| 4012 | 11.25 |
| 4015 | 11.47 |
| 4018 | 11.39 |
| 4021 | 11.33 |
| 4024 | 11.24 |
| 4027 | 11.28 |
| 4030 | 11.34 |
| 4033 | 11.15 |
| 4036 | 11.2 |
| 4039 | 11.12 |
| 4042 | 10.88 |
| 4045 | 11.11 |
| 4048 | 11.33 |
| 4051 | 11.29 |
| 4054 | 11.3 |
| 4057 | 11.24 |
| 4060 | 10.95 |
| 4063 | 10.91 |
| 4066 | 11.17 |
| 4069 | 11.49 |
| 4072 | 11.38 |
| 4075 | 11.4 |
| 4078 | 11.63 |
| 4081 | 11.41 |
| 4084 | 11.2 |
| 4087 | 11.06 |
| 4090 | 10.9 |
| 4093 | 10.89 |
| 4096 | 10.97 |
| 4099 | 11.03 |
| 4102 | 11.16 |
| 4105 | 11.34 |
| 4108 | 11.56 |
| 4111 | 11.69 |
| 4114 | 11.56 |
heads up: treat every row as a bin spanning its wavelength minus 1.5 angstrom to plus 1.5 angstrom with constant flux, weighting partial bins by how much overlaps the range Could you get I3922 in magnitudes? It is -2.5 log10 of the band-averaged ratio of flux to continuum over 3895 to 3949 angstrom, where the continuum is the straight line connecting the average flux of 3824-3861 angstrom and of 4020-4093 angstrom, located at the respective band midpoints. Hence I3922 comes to 0.22 mag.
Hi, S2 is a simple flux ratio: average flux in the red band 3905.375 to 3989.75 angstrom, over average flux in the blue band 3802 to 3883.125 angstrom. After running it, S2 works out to 0.69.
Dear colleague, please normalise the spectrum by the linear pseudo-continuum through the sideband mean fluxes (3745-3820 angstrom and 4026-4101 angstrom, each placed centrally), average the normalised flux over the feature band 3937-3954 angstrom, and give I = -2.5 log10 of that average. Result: 0.046 mag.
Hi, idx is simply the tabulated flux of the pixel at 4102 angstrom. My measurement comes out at 11.16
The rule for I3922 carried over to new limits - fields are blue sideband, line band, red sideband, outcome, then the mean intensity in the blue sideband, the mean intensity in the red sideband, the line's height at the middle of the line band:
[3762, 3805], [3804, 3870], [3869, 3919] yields -0.19 mag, 15.6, 15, 15.3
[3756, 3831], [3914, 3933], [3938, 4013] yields 0.01 mag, 16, 11.8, 13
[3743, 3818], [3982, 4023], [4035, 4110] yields 0.08 mag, 15.5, 11.2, 12.2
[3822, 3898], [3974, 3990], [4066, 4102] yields 0.20 mag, 17.8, 11.2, 14.2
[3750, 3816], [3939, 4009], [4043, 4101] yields 0.08 mag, 15.6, 11.2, 12.7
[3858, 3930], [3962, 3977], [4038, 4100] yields 0.14 mag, 15.4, 11.2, 13.6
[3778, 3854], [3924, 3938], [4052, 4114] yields 0.15 mag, 17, 11.2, 14.5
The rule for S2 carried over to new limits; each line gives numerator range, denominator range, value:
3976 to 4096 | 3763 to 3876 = 0.65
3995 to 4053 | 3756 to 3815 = 0.72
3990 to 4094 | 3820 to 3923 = 0.67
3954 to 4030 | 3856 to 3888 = 0.65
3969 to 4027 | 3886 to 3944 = 0.84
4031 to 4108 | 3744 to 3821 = 0.72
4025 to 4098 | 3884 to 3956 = 0.83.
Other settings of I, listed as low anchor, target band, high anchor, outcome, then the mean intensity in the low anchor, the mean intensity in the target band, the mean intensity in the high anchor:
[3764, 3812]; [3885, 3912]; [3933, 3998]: -0.10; 15.6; 14.6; 12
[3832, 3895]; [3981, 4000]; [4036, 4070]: 0.17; 18.1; 11.5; 11.2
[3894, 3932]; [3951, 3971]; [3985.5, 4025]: 0.05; 13.6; 11.9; 11.3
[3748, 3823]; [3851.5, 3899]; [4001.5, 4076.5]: -0.25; 15.7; 17.8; 11.2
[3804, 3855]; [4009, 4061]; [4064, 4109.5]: 0.12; 17.8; 11.2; 11.2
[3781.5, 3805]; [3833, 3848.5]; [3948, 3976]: -0.19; 15.9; 17.6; 12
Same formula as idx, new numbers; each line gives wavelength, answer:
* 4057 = 11.24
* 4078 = 11.63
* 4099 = 11.03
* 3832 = 15.84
